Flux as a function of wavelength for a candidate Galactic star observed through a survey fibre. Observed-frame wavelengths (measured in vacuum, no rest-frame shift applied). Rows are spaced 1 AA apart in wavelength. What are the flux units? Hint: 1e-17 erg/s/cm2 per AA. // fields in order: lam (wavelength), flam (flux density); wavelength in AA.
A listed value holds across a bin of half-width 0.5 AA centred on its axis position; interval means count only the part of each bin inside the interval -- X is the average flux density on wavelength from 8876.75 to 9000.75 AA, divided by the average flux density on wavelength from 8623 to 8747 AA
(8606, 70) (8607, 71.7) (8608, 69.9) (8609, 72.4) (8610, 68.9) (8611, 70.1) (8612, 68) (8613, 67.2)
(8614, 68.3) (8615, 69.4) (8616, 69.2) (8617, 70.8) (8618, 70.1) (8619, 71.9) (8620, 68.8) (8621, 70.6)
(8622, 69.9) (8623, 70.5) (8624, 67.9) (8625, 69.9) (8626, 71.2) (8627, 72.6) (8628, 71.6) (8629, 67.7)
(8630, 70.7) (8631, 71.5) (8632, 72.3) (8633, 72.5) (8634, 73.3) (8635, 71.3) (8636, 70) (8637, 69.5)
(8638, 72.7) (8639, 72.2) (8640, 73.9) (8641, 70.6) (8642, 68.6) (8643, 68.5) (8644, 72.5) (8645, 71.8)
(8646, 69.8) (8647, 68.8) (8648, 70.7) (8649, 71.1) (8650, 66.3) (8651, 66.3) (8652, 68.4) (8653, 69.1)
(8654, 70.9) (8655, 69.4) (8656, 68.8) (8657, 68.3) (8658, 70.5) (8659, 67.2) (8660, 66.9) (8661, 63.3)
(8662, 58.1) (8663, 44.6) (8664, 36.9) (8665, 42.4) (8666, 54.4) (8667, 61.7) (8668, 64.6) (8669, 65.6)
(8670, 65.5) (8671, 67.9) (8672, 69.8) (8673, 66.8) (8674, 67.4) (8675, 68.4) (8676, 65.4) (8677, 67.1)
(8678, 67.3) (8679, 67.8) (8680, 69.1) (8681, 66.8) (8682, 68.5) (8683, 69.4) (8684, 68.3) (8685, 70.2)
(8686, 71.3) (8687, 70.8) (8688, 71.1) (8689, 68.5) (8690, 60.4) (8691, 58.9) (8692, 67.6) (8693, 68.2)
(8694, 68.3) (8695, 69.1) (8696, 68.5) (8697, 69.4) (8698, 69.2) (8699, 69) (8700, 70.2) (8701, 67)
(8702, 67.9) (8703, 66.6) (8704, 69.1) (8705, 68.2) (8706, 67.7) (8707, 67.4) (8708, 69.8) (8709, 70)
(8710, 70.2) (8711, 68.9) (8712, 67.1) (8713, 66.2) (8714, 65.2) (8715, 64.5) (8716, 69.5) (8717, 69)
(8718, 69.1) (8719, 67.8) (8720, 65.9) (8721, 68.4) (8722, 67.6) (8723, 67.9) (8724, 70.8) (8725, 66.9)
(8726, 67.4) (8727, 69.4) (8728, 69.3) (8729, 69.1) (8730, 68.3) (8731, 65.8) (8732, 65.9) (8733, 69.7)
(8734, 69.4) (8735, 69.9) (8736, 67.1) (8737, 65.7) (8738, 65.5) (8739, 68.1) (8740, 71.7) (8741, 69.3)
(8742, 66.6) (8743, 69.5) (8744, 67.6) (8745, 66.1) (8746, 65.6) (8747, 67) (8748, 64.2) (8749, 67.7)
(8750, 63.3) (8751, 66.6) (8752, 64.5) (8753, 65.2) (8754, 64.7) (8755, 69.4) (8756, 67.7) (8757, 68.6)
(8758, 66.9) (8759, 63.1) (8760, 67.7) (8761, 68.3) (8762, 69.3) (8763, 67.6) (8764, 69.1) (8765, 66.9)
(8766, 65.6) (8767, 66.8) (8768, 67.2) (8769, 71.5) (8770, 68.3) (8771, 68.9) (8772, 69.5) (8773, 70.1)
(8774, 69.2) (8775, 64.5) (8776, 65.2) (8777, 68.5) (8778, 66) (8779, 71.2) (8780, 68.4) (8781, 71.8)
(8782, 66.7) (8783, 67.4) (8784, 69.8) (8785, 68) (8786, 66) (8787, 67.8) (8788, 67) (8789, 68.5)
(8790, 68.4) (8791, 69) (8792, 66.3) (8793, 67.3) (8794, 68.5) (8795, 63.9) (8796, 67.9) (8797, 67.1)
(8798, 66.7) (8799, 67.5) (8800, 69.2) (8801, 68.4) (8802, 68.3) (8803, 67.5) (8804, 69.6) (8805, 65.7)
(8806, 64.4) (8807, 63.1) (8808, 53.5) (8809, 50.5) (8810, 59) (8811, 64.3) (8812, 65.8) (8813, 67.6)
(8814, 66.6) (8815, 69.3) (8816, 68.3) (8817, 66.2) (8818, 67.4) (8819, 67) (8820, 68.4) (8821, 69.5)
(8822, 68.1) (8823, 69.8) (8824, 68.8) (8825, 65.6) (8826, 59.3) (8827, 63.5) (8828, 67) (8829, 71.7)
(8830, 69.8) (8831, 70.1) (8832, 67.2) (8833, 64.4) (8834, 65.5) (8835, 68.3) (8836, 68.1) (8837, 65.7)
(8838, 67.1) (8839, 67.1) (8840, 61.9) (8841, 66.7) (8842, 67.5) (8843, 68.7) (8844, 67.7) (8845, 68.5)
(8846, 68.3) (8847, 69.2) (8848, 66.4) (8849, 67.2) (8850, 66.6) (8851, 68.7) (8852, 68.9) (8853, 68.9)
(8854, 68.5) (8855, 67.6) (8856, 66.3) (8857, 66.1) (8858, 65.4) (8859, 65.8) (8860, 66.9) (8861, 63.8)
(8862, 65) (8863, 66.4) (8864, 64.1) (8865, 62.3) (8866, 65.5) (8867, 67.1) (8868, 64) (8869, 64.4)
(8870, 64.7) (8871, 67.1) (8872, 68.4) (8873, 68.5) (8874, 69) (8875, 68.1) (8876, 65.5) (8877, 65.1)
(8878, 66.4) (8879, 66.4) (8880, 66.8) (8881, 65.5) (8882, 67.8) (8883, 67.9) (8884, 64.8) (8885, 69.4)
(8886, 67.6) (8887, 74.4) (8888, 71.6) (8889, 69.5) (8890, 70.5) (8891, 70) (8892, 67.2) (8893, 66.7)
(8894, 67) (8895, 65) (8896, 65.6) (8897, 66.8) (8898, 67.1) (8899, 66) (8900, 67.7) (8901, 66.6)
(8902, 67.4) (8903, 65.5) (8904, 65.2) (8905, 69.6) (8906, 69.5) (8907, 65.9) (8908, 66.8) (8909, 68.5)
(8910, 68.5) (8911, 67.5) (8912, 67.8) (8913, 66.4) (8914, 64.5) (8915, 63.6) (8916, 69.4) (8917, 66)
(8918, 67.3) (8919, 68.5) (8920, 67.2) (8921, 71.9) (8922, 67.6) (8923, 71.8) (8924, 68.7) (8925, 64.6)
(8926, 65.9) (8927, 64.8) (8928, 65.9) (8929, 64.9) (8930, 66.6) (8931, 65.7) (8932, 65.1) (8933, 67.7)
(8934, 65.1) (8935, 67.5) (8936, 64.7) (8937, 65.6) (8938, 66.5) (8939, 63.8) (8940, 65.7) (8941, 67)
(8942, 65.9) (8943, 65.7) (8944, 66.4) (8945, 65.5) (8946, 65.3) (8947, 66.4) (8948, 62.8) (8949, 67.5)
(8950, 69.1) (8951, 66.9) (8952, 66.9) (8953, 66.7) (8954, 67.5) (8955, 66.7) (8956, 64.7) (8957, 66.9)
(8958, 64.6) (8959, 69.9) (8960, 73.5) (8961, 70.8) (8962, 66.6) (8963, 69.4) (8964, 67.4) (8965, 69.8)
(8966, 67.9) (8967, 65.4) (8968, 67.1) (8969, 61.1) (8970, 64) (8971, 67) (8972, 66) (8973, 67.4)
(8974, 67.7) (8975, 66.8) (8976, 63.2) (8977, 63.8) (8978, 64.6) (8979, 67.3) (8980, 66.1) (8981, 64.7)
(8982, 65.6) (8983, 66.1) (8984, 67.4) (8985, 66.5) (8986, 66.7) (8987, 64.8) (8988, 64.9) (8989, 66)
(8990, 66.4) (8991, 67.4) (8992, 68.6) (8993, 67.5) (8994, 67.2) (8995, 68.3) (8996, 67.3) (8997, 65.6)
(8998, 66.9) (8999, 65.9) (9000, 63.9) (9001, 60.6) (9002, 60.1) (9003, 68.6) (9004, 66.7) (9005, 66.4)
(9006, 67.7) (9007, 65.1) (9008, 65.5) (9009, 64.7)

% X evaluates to 0.99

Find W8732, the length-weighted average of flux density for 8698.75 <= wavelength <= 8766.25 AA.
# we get 67.6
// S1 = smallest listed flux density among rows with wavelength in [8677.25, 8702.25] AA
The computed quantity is 58.9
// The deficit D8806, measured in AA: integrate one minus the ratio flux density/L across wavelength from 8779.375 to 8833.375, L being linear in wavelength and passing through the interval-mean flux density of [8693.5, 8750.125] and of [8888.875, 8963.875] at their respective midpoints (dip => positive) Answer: 0.7 AA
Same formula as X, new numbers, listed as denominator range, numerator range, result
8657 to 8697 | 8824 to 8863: 1.03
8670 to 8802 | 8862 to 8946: 0.99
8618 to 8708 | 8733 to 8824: 0.99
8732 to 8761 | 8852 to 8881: 0.99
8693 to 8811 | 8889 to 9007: 0.99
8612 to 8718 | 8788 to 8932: 0.99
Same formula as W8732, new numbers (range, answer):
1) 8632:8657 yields 70.3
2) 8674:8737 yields 68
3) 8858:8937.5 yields 66.9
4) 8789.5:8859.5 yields 66.6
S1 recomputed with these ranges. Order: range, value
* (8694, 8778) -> 63.1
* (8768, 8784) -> 64.5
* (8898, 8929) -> 63.6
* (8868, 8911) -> 64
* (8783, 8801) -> 63.9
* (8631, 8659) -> 66.3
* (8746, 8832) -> 50.5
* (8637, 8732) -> 36.9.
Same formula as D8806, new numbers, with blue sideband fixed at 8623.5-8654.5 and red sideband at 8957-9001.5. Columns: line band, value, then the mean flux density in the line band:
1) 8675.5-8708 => 0.9 AA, 68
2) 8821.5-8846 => 0.4 AA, 67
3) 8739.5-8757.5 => 0.6 AA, 67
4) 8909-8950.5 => 0.3 AA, 66.6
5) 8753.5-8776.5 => 0.4 AA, 67.7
